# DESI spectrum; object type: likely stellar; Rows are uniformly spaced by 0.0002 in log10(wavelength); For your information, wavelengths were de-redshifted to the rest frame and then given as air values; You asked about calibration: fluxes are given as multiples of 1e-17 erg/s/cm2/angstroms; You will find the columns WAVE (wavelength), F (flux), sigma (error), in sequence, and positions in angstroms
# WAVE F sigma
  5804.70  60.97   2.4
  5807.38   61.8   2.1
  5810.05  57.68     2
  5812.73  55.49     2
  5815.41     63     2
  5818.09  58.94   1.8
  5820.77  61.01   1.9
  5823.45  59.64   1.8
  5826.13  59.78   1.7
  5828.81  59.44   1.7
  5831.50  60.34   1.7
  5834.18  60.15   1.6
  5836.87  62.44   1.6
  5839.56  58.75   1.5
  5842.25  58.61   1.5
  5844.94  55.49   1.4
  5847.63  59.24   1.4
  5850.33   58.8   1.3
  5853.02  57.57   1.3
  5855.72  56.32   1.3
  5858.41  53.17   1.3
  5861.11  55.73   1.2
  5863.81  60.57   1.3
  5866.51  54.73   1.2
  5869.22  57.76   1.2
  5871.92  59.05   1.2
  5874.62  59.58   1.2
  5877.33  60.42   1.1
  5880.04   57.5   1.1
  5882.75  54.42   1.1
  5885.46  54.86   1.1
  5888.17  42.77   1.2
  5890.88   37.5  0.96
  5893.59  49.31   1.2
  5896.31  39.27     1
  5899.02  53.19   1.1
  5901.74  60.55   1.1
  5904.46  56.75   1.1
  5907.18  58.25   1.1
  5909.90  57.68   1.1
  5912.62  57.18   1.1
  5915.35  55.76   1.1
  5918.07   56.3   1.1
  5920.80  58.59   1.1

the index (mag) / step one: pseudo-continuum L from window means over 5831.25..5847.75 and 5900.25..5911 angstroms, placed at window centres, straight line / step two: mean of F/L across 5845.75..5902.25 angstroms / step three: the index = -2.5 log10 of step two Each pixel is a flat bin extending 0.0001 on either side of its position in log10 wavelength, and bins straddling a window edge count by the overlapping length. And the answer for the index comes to 0.09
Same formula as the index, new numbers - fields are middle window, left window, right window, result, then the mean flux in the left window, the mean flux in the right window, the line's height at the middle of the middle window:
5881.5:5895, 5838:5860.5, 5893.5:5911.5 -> 0.15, 57.2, 53.9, 54.8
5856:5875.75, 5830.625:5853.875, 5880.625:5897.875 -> -0.08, 59.1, 46.9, 53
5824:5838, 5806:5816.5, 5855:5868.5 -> -0.04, 59.4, 56.2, 58.1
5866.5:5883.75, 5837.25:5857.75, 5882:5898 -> -0.15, 57.9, 46.2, 50.3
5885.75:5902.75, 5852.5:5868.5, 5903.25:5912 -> 0.21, 56.3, 57.6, 57.2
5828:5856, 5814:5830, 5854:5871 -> -0.01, 60.3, 56.5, 58.4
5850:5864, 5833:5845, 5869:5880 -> 0.05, 59.4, 59.2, 59.3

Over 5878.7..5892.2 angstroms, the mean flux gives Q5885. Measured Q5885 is 49.4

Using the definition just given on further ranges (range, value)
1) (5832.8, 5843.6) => 60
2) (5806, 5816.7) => 59.4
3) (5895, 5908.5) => 53.6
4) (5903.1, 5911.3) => 57.6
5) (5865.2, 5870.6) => 56.2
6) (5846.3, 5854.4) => 58.5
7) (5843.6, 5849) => 57.3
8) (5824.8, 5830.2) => 59.6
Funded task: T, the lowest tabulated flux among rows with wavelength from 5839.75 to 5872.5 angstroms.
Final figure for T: 53.17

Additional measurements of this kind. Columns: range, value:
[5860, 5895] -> 37.5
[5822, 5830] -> 59.44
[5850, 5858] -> 56.32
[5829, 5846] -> 55.49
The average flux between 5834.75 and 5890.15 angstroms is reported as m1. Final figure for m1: 56.7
